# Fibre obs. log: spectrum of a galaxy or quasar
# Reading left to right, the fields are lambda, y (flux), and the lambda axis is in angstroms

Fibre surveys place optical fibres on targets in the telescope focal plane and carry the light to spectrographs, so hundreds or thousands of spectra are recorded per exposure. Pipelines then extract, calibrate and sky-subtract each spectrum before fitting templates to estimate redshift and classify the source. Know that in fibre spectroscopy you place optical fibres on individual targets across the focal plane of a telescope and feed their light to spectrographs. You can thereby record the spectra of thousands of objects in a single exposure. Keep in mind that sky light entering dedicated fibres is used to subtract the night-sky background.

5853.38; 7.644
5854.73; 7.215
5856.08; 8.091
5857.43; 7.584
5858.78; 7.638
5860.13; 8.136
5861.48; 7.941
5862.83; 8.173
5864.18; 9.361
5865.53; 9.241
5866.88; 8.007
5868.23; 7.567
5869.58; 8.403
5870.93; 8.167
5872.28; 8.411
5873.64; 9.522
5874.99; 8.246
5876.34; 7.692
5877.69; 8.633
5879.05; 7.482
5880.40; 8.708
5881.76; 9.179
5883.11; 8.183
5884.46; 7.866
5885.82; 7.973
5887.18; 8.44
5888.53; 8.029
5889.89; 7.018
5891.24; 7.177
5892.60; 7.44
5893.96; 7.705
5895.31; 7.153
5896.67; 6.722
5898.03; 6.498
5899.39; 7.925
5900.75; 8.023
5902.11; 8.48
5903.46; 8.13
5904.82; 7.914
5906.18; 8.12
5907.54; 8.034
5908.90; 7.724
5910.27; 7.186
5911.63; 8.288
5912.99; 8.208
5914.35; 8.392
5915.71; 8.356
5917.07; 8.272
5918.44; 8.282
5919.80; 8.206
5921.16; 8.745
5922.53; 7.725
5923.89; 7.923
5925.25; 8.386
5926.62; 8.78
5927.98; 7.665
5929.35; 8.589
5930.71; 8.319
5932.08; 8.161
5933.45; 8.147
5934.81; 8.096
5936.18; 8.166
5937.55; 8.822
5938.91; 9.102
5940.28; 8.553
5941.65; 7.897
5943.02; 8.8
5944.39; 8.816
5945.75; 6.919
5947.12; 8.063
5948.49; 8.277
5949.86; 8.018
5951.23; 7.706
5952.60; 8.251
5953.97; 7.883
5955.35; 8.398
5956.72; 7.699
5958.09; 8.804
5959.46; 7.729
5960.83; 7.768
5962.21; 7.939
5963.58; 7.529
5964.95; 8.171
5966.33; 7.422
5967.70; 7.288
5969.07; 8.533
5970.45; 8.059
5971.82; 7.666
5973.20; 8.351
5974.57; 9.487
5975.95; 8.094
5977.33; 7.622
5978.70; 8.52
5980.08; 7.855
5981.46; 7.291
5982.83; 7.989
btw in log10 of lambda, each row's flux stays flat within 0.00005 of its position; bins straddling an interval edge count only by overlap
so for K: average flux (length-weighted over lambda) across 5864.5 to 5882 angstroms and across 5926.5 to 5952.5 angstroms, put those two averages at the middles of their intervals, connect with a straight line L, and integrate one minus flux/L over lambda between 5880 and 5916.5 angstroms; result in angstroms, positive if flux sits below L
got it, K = 2.04 angstroms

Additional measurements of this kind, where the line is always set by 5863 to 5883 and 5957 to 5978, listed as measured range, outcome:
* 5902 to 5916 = 0.41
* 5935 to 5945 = -0.51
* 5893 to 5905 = 1.06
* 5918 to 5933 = -0.06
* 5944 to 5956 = 0.13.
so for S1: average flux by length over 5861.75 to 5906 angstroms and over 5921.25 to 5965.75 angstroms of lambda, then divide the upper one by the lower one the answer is 1.01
